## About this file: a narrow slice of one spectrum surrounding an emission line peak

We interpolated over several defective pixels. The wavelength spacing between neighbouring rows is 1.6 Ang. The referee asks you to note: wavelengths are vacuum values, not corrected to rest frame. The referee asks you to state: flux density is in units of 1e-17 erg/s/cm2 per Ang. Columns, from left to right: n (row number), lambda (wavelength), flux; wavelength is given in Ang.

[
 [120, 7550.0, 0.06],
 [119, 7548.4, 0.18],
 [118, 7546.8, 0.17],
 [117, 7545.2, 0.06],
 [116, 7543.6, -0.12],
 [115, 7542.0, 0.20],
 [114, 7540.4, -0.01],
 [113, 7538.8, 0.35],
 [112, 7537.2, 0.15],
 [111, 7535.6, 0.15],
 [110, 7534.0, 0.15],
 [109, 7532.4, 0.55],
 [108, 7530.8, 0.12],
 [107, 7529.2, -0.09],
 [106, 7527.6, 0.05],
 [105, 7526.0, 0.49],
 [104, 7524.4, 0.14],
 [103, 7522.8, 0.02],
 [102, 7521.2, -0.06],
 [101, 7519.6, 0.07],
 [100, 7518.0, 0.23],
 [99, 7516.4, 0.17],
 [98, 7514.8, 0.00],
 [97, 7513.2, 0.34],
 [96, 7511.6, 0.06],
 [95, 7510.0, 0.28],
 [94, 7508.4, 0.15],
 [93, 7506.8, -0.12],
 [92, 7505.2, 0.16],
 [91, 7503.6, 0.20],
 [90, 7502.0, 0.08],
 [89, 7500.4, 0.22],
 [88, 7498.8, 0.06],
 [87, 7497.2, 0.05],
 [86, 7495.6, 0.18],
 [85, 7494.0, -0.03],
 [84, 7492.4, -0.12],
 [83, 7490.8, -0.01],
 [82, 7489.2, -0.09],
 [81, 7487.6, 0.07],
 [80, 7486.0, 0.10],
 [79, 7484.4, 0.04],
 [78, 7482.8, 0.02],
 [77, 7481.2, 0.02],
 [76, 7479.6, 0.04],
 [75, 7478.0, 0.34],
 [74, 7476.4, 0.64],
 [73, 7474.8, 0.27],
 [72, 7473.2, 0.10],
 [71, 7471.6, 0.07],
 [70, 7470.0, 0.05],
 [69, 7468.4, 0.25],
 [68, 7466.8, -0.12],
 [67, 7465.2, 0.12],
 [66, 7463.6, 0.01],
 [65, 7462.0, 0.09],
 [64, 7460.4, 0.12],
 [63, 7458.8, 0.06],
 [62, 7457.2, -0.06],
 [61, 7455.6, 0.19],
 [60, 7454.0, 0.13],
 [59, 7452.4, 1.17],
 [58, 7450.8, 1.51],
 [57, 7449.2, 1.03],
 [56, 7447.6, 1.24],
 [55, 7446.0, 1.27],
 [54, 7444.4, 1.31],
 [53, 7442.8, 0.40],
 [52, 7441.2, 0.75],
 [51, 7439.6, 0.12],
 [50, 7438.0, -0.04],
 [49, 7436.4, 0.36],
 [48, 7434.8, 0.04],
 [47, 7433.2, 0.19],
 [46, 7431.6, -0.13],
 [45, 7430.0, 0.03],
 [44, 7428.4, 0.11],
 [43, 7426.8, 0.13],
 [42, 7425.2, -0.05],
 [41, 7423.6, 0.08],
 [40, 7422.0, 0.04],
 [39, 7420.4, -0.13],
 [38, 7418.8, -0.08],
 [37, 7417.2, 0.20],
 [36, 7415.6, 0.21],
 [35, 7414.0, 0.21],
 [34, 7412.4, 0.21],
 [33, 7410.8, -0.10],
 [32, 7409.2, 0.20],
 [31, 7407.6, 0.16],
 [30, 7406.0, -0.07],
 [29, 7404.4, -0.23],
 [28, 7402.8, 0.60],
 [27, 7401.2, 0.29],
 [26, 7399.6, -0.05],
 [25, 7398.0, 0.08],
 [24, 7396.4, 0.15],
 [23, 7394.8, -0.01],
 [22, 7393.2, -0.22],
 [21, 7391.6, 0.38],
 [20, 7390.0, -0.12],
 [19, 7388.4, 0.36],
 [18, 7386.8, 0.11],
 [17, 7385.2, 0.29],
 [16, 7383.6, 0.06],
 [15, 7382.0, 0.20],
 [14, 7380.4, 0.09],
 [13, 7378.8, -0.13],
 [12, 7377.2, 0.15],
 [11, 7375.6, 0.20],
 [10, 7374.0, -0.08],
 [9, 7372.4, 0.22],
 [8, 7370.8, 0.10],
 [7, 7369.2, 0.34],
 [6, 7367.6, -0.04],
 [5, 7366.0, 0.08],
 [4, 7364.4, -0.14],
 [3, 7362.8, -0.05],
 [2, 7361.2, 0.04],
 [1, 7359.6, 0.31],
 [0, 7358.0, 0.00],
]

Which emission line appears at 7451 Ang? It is [O II] 3727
